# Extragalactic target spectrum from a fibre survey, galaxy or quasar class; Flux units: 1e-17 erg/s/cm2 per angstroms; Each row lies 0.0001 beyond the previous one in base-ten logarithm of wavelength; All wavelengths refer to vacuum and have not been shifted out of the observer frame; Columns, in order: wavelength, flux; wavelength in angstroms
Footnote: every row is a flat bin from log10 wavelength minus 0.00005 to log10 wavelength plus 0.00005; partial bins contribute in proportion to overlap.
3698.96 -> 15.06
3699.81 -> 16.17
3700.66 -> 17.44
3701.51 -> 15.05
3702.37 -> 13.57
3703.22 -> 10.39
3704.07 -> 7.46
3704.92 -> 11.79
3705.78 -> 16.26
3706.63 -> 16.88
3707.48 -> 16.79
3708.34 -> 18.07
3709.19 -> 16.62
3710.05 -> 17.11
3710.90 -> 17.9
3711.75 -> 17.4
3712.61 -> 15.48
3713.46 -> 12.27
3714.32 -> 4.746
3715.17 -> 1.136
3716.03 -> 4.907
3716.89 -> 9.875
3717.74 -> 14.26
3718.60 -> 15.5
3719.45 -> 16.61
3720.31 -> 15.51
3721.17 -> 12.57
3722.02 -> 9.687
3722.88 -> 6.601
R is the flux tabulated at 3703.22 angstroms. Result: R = 10.39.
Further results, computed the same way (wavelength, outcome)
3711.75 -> 17.4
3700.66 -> 17.44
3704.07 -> 7.46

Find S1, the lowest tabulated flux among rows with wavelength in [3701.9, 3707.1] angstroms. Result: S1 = 7.46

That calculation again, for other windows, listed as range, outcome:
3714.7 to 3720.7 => 1.136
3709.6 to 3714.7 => 4.746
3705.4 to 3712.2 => 16.26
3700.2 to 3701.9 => 15.05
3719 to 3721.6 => 12.57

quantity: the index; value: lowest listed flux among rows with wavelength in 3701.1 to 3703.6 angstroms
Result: 10.39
